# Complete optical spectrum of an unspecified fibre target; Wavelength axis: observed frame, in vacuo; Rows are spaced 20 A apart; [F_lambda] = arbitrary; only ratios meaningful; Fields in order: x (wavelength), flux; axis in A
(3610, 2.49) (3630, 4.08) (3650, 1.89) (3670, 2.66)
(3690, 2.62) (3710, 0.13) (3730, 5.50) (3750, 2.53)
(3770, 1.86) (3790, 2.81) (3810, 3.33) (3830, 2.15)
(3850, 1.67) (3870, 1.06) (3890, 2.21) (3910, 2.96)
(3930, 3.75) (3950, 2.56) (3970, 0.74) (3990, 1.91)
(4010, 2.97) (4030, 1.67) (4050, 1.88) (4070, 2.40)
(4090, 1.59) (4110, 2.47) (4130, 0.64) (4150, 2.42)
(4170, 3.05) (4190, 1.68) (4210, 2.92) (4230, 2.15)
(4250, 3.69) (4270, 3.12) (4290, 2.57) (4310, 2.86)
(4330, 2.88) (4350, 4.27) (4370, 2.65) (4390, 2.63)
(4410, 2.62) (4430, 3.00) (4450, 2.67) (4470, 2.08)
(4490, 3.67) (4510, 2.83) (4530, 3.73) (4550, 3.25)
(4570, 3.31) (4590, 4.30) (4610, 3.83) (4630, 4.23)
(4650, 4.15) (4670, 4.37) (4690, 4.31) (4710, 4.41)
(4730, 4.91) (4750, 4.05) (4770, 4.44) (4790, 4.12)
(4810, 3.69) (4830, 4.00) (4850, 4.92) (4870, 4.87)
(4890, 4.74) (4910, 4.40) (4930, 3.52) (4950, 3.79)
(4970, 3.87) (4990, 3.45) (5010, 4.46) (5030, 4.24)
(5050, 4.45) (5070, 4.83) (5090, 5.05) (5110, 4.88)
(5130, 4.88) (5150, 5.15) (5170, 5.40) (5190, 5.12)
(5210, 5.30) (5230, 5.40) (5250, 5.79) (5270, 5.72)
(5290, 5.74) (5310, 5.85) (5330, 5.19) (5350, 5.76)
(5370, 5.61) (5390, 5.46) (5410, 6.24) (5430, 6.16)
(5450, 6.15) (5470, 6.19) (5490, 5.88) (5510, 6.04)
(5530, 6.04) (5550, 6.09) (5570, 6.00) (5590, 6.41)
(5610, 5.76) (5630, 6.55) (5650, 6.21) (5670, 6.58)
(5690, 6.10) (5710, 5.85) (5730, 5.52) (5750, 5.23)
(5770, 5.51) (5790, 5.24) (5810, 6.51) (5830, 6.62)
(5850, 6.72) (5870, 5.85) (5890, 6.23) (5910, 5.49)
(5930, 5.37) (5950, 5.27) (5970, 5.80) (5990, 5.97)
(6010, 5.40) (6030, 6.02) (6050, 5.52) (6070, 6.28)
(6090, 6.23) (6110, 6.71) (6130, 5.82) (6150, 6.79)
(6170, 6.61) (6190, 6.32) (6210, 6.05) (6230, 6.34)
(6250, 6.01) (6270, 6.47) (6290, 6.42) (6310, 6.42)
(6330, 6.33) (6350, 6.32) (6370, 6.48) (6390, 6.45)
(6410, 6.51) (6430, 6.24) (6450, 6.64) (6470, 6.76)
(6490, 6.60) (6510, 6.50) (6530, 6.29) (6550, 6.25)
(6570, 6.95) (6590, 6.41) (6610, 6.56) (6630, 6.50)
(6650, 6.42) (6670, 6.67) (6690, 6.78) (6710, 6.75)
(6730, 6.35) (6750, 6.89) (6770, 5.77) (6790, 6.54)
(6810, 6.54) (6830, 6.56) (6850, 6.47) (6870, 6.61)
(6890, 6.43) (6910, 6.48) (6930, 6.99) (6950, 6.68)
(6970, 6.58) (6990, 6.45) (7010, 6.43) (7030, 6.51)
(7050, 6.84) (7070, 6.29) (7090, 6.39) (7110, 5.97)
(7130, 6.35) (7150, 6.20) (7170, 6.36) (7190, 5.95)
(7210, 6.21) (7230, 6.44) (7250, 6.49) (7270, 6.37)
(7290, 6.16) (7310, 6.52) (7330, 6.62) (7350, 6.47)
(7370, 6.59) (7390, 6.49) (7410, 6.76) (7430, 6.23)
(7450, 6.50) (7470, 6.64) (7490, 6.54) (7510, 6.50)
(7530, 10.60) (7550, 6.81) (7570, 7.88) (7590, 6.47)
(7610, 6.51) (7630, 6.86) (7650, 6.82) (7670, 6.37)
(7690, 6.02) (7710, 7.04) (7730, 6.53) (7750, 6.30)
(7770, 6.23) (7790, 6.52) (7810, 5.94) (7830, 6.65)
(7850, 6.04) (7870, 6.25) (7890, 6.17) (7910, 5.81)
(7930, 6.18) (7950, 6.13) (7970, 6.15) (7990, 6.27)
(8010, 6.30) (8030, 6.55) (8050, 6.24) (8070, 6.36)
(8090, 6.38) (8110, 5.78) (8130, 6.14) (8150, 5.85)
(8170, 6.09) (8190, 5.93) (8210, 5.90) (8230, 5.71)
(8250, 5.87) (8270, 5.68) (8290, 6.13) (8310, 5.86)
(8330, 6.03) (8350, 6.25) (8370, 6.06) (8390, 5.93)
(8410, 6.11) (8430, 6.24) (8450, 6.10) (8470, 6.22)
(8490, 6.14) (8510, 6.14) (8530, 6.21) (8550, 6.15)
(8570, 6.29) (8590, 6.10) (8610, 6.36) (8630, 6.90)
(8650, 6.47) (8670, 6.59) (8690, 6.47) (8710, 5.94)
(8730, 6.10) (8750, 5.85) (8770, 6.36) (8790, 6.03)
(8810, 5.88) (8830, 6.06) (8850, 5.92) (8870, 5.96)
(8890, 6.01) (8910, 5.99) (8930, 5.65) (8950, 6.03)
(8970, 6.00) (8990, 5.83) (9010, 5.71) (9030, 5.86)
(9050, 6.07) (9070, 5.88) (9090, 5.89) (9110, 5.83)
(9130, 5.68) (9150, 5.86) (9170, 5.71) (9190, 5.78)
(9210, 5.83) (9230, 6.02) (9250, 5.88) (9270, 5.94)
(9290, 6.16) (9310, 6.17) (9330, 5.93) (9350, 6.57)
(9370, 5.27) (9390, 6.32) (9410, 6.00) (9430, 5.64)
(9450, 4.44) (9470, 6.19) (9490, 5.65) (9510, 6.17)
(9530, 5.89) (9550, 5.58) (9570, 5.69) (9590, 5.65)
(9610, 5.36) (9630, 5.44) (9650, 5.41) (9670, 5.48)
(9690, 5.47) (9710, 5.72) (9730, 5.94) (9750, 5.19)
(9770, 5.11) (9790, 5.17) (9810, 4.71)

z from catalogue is 0.15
